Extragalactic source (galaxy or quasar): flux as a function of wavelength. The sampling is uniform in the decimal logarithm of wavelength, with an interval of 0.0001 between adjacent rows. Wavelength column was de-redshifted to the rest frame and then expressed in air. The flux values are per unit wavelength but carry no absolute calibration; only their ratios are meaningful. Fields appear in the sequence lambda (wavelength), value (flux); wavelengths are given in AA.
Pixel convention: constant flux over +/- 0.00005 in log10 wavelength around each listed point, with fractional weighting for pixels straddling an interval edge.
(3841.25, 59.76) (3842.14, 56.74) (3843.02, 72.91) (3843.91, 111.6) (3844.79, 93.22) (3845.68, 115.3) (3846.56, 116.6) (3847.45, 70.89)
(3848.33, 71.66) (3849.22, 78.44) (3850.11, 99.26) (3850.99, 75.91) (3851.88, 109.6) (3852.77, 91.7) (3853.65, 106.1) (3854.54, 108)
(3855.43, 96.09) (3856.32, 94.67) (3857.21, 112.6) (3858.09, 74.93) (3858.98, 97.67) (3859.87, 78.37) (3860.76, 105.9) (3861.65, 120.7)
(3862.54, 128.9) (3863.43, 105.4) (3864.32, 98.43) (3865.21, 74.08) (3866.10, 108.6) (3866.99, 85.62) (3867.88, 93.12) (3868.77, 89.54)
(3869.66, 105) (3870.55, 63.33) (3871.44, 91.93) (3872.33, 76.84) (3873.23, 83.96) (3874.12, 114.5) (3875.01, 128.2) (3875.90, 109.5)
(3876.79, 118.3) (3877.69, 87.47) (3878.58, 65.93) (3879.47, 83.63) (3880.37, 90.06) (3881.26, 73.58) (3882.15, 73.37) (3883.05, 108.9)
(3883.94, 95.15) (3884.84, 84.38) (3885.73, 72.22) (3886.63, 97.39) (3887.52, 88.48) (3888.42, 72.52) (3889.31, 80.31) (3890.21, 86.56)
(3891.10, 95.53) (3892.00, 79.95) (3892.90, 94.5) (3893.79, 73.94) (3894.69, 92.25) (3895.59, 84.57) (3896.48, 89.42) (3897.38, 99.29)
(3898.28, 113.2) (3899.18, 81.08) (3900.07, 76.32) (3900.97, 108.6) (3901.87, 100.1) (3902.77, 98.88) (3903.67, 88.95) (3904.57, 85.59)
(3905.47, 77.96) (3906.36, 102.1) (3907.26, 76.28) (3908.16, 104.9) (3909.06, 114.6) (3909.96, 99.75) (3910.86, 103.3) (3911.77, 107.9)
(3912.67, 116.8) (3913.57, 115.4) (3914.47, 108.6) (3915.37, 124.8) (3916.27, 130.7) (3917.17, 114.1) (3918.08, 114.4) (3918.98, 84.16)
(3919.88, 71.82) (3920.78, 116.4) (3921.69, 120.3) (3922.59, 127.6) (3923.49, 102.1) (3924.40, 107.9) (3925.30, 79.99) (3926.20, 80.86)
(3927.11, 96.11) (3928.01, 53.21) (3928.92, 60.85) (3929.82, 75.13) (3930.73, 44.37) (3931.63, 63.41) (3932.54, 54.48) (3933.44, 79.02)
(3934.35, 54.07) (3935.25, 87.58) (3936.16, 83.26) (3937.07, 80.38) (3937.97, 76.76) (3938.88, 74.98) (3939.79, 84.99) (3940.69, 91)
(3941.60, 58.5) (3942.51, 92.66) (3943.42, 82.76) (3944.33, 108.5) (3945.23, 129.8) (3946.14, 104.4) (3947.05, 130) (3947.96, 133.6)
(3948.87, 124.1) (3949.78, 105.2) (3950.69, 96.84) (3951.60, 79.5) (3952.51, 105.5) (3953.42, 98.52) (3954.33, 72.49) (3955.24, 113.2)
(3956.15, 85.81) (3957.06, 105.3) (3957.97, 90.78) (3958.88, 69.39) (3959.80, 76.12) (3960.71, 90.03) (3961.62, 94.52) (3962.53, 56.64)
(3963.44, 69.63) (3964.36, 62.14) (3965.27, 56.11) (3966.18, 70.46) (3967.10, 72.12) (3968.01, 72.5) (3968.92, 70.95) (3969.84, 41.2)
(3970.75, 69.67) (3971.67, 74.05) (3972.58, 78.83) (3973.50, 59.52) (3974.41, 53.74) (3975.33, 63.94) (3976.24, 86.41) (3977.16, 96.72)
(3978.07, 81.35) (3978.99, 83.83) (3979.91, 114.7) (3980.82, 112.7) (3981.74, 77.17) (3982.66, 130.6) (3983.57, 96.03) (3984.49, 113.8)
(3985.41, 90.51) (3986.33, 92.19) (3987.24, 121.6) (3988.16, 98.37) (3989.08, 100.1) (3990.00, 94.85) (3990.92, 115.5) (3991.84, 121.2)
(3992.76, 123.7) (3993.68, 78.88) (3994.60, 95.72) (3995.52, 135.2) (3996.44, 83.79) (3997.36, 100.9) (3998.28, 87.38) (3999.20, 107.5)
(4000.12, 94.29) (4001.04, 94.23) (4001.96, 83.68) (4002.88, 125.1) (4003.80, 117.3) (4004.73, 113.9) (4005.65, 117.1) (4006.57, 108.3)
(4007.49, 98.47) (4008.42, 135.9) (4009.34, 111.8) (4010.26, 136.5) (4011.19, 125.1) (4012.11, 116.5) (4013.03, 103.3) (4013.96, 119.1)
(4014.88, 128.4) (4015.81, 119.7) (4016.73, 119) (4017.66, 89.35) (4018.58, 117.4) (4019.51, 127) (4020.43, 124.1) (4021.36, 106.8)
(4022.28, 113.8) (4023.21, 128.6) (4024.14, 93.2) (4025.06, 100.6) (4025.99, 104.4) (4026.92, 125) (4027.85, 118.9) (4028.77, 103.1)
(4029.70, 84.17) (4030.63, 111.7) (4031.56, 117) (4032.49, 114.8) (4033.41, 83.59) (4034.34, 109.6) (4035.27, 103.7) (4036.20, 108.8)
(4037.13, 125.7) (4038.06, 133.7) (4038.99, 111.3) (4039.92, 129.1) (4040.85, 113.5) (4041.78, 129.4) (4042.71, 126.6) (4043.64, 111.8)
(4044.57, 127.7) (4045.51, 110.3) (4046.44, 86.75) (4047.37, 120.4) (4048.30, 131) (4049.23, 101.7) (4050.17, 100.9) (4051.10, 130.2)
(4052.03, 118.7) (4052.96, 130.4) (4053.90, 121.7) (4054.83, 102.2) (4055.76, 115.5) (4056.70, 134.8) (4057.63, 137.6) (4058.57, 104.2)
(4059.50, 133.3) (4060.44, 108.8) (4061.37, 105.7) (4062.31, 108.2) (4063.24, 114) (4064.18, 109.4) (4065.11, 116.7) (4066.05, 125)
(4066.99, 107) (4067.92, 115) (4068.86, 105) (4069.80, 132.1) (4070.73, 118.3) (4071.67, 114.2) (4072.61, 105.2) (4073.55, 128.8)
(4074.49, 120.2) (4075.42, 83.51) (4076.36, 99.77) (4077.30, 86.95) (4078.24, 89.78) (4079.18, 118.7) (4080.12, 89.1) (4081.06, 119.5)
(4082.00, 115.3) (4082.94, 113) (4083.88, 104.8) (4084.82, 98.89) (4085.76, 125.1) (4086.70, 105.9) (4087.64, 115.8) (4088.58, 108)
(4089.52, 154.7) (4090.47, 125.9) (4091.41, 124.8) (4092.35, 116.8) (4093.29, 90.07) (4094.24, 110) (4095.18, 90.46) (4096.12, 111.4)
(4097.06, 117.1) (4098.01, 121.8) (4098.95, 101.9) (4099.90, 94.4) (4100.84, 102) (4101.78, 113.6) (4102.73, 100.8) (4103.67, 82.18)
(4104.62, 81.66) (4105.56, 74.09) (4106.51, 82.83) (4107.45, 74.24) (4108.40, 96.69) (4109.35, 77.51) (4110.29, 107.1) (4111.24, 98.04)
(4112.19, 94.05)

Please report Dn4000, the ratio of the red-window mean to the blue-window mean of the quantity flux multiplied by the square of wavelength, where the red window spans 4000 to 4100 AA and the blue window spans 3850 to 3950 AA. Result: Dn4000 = 1.30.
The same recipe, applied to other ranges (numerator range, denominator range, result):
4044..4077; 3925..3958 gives 1.39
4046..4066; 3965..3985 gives 1.49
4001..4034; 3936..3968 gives 1.30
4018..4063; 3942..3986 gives 1.35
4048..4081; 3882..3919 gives 1.28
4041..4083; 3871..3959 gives 1.32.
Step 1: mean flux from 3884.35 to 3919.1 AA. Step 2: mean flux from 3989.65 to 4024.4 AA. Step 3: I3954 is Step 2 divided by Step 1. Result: 1.16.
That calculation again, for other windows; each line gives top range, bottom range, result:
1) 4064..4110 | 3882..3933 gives 1.15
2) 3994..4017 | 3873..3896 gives 1.23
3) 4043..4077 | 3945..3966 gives 1.24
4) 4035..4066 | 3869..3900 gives 1.31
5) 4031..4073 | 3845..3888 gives 1.23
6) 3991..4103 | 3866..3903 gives 1.24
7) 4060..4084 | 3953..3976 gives 1.47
